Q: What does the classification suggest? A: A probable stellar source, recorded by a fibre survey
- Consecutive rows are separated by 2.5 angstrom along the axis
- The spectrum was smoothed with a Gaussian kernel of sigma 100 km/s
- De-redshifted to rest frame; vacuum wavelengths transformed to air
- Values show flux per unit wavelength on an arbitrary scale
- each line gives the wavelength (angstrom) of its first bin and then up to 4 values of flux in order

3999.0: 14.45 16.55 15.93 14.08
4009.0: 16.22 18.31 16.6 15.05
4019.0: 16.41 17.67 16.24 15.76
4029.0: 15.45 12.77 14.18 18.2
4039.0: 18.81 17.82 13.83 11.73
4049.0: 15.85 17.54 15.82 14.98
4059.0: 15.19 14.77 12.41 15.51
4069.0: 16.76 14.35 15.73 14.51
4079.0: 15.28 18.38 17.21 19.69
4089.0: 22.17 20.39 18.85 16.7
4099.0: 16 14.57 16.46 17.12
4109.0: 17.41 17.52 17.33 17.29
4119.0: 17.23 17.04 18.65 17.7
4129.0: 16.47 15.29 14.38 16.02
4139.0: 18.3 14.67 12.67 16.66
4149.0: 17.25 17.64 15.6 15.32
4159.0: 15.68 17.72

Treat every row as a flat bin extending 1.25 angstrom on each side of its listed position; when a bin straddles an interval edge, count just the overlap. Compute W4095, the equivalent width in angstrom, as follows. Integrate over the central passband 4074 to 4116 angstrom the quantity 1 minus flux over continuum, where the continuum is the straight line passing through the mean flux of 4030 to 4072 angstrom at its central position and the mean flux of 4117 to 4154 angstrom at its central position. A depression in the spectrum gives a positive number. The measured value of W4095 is -4.0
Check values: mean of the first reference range 15.3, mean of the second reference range 16.4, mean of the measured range 17.4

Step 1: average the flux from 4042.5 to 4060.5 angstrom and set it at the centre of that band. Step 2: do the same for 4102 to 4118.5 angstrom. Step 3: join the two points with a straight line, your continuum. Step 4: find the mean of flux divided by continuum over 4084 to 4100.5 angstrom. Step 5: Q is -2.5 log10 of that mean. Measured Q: -0.14 mag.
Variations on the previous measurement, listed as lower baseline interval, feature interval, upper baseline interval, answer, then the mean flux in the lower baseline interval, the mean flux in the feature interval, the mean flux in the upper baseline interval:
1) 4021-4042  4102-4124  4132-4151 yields -0.08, 16.2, 17.2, 15.8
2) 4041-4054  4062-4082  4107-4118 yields 0.06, 15.3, 15.2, 17.4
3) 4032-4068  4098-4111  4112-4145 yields -0.02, 15.4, 16.4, 16.4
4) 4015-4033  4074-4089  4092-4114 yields -0.05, 15.6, 17.3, 17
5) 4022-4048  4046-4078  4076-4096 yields 0.13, 15.5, 15.1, 18.4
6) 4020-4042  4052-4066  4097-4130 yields 0.12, 16.3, 14.8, 17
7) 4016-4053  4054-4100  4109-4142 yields -0.02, 15.8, 16.6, 16.8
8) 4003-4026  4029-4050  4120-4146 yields 0.06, 16.3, 15.4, 16.1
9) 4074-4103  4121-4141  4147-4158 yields 0.01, 17.5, 16.6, 16.4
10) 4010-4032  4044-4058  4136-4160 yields 0.07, 16.1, 15.1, 16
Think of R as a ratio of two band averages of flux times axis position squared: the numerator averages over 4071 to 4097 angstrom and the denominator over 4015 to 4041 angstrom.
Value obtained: 1.13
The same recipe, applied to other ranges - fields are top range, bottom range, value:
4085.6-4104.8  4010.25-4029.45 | 1.14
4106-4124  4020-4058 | 1.14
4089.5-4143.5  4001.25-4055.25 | 1.11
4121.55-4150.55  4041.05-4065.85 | 1.13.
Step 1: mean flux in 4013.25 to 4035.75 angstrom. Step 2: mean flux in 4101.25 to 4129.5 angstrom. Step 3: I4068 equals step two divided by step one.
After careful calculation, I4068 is 1.1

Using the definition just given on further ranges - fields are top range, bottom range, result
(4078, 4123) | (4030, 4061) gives 1.13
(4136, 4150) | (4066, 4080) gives 1.04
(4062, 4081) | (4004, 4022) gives 0.93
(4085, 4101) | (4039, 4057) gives 1.20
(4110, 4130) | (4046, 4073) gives 1.15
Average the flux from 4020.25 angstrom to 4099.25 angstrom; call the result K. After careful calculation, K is 16.3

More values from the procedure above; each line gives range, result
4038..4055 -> 15.9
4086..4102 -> 18.5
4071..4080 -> 15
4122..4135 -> 16.6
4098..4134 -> 16.8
